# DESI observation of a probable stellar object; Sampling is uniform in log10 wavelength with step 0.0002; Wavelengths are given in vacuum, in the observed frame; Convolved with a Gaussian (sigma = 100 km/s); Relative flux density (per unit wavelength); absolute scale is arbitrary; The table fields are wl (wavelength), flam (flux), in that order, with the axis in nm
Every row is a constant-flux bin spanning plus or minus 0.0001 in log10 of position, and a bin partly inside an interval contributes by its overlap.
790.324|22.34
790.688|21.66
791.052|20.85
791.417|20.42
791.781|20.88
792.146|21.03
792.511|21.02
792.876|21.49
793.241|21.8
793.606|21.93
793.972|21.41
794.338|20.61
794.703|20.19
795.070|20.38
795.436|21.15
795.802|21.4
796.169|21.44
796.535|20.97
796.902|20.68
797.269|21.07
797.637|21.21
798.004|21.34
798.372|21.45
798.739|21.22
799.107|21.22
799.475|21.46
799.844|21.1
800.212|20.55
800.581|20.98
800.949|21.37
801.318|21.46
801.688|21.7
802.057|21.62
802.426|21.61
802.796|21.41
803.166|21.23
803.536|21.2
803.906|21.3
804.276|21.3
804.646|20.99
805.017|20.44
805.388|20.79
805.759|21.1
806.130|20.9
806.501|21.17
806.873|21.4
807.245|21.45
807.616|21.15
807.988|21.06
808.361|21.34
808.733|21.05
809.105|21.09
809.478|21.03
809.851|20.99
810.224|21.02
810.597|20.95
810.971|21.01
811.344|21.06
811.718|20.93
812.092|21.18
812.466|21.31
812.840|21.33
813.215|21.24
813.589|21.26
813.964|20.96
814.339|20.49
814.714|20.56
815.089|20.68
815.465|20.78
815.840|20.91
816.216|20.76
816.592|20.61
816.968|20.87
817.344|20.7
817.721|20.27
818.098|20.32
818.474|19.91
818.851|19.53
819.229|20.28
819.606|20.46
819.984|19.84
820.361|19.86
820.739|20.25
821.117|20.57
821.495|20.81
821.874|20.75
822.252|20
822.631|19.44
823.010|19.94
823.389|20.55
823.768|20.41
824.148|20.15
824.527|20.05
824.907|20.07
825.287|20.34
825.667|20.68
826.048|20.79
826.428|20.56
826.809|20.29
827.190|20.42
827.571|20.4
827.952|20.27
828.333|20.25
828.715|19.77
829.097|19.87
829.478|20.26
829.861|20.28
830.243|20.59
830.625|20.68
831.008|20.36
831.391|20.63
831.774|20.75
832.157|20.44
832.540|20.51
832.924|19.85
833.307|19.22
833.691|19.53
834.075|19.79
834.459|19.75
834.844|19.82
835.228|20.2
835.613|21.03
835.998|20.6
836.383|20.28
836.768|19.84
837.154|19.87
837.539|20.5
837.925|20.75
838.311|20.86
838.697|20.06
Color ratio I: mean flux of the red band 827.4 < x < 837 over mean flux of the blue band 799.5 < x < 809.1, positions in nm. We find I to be 0.95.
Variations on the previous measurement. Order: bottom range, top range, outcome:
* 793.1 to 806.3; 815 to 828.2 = 0.96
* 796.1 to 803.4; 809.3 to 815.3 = 0.99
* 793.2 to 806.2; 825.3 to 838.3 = 0.96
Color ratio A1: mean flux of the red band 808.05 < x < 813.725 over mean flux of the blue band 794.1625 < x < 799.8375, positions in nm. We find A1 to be 1.00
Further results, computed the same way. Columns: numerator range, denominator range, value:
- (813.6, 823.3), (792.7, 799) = 0.96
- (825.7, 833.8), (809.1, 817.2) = 0.97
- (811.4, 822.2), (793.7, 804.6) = 0.97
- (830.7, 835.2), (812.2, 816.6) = 0.96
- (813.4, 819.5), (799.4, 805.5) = 0.97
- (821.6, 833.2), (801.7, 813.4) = 0.96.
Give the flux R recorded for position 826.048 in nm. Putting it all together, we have 20.79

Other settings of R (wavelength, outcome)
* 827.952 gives 20.27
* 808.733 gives 21.05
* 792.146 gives 21.03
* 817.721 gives 20.27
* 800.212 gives 20.55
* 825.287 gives 20.34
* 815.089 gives 20.68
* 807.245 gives 21.45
